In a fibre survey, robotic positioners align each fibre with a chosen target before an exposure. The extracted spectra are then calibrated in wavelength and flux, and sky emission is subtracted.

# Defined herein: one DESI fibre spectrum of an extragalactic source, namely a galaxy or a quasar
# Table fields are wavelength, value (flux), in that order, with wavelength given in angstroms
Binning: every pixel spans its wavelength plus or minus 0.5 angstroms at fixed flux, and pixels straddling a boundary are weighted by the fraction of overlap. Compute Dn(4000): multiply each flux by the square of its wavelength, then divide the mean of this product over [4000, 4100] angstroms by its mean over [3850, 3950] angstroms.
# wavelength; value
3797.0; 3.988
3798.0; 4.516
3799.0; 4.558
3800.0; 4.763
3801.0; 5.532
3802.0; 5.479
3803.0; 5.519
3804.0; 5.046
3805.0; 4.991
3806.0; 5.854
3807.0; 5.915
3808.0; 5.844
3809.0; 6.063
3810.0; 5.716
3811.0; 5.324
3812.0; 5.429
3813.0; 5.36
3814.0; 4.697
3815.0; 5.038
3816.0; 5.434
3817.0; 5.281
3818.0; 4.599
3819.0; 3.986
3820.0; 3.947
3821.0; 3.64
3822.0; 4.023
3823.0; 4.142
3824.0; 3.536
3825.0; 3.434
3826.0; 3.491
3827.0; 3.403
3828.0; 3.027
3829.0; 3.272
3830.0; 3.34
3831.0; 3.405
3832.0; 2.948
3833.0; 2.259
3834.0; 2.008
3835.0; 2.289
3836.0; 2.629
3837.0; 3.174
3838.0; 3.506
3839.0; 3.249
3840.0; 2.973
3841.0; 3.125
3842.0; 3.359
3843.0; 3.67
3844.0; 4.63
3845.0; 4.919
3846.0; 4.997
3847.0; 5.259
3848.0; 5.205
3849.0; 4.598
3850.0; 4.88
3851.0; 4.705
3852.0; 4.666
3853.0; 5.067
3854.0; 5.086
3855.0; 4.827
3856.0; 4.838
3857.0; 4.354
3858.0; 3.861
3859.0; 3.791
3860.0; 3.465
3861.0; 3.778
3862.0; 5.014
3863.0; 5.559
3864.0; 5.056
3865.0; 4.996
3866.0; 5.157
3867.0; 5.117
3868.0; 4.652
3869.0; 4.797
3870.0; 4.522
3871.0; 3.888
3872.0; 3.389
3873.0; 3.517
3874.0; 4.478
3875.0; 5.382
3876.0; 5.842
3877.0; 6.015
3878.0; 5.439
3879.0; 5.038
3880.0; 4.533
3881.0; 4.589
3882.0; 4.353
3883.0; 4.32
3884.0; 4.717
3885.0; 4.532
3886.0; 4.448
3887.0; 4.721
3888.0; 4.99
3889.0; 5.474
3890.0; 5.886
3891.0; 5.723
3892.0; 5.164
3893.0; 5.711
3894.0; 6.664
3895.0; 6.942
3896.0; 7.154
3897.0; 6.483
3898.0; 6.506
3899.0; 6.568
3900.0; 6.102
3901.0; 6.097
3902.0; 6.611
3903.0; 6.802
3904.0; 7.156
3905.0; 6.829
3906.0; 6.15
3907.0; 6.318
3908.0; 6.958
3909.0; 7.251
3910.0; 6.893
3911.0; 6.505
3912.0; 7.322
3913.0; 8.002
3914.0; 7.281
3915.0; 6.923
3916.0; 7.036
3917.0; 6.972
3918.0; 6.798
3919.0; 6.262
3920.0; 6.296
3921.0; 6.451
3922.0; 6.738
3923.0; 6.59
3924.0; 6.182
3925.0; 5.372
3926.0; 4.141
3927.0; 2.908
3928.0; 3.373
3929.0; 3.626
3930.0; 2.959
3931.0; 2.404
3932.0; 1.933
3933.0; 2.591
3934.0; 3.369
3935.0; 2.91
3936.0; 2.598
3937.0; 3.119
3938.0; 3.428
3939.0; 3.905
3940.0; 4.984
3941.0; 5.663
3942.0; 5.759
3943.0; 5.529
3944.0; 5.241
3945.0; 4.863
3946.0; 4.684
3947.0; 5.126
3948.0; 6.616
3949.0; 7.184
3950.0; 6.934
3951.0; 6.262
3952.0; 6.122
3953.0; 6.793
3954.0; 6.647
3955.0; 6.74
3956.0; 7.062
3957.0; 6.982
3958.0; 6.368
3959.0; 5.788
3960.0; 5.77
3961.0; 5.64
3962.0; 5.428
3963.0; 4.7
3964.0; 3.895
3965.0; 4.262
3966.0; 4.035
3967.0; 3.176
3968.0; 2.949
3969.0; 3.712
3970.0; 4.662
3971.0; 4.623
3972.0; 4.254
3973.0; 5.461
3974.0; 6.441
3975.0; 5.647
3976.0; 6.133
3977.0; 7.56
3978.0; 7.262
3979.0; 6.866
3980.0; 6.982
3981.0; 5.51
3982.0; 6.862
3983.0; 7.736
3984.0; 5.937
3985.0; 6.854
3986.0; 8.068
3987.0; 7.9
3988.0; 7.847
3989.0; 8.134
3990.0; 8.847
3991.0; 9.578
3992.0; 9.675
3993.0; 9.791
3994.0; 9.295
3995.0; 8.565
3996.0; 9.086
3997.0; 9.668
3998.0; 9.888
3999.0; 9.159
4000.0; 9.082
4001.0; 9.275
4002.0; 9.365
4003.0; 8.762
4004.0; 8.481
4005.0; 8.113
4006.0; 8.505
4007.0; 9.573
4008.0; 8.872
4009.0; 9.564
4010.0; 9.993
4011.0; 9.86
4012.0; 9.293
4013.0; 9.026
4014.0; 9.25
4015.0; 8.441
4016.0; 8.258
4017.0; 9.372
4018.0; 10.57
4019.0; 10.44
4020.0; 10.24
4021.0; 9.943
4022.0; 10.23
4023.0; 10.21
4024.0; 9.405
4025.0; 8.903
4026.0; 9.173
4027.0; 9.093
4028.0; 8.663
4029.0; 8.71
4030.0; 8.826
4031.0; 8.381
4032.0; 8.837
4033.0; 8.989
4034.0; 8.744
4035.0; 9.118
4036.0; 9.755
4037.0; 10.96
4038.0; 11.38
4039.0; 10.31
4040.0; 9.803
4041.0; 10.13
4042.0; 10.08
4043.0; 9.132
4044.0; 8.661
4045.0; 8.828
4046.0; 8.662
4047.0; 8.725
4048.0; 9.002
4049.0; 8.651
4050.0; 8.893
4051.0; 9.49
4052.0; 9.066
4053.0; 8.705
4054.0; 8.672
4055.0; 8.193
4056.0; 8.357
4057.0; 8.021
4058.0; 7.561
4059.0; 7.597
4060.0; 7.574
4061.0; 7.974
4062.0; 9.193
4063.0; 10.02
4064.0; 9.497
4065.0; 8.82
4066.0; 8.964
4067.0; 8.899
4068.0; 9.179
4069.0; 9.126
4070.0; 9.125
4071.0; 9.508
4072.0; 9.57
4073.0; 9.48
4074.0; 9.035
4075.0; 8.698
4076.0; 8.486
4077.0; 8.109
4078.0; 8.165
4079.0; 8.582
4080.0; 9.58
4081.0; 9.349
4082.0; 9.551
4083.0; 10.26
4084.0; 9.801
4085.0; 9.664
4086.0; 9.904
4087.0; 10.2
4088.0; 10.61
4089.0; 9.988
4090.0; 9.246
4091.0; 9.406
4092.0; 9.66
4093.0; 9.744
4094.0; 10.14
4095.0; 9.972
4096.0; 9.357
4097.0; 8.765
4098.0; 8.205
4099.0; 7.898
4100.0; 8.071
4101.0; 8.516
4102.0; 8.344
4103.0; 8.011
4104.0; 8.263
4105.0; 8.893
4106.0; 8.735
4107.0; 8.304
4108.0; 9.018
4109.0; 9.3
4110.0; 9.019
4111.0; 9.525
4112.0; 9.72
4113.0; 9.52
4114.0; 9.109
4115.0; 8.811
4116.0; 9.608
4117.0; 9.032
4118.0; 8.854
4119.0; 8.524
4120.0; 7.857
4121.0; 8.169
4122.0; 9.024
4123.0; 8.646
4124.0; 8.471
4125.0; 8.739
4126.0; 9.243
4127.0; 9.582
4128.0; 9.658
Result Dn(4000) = 1.89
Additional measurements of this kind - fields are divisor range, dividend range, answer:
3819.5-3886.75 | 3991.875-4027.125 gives 2.42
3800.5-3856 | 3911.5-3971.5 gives 1.27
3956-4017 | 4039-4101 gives 1.28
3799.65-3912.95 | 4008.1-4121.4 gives 2.07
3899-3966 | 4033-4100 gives 1.76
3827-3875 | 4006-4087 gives 2.48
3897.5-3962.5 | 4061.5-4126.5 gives 1.74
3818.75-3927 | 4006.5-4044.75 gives 2.04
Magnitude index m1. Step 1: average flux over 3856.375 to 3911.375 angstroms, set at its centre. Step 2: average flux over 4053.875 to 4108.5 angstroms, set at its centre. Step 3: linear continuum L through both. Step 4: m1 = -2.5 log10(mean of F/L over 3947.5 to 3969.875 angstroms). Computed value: 0.20 mag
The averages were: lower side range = 5.38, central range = 5.58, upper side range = 8.98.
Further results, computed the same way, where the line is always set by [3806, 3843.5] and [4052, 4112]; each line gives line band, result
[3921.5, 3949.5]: 0.36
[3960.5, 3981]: 0.30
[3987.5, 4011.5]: -0.23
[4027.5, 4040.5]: -0.17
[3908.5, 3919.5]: -0.22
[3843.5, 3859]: -0.06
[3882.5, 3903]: -0.09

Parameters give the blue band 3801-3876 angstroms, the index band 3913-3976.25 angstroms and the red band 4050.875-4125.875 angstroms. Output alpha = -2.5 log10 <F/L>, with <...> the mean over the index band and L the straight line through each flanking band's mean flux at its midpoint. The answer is 0.21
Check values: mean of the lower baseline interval 4.37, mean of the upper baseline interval 8.97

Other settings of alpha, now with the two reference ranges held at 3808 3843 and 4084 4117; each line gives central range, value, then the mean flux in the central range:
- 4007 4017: -0.226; 9.2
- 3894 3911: -0.237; 6.67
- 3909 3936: 0.081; 5.29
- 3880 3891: 0.046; 4.83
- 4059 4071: -0.051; 8.91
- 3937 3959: 0.085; 5.79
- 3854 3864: 0.017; 4.46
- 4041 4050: -0.115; 9.03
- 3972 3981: 0.072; 6.36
